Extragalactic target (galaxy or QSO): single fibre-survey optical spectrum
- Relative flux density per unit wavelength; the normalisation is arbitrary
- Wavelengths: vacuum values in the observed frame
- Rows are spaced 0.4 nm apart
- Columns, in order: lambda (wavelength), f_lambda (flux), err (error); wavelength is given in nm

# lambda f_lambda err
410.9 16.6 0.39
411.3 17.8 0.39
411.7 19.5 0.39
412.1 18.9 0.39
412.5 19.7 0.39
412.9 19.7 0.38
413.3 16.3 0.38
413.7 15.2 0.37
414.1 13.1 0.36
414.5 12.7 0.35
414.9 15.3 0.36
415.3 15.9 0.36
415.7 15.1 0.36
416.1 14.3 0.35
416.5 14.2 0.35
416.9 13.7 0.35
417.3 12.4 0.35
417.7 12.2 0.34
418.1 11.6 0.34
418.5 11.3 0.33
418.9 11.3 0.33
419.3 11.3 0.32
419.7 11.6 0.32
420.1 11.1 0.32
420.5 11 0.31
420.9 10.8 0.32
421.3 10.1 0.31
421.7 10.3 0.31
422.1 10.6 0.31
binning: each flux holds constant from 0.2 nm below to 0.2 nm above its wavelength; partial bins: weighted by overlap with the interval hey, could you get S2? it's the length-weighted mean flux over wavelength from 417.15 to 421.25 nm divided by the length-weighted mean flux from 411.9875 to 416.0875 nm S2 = 0.7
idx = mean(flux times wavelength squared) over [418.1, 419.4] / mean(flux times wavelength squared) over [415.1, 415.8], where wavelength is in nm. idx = 0.74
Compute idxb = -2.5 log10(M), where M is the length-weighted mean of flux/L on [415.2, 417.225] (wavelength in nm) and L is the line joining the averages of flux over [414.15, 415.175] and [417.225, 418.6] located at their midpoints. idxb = -0.11 mag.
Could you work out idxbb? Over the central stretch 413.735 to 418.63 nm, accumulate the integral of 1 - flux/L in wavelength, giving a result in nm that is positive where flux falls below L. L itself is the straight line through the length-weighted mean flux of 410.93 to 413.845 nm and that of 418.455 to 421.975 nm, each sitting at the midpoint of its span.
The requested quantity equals 0.35 nm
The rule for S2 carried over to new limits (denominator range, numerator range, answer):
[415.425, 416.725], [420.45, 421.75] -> 0.72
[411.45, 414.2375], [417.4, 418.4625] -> 0.67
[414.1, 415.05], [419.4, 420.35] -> 0.82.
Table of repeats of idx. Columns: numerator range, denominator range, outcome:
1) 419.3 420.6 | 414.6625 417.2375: 0.79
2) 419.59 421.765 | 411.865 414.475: 0.66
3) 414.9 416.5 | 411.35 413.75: 0.83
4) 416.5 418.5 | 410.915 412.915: 0.68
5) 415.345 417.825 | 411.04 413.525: 0.76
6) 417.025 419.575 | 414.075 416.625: 0.82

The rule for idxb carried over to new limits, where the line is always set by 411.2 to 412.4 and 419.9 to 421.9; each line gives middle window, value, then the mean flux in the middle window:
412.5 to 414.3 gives 0.07 mag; 16.5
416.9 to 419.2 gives 0.12 mag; 11.9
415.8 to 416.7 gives 0.04 mag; 14.3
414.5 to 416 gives 0.05 mag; 15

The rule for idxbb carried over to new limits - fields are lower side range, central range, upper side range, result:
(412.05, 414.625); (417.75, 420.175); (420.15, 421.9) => 0.145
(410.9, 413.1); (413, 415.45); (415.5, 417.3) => 0.228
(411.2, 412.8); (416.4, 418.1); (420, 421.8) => 0.150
